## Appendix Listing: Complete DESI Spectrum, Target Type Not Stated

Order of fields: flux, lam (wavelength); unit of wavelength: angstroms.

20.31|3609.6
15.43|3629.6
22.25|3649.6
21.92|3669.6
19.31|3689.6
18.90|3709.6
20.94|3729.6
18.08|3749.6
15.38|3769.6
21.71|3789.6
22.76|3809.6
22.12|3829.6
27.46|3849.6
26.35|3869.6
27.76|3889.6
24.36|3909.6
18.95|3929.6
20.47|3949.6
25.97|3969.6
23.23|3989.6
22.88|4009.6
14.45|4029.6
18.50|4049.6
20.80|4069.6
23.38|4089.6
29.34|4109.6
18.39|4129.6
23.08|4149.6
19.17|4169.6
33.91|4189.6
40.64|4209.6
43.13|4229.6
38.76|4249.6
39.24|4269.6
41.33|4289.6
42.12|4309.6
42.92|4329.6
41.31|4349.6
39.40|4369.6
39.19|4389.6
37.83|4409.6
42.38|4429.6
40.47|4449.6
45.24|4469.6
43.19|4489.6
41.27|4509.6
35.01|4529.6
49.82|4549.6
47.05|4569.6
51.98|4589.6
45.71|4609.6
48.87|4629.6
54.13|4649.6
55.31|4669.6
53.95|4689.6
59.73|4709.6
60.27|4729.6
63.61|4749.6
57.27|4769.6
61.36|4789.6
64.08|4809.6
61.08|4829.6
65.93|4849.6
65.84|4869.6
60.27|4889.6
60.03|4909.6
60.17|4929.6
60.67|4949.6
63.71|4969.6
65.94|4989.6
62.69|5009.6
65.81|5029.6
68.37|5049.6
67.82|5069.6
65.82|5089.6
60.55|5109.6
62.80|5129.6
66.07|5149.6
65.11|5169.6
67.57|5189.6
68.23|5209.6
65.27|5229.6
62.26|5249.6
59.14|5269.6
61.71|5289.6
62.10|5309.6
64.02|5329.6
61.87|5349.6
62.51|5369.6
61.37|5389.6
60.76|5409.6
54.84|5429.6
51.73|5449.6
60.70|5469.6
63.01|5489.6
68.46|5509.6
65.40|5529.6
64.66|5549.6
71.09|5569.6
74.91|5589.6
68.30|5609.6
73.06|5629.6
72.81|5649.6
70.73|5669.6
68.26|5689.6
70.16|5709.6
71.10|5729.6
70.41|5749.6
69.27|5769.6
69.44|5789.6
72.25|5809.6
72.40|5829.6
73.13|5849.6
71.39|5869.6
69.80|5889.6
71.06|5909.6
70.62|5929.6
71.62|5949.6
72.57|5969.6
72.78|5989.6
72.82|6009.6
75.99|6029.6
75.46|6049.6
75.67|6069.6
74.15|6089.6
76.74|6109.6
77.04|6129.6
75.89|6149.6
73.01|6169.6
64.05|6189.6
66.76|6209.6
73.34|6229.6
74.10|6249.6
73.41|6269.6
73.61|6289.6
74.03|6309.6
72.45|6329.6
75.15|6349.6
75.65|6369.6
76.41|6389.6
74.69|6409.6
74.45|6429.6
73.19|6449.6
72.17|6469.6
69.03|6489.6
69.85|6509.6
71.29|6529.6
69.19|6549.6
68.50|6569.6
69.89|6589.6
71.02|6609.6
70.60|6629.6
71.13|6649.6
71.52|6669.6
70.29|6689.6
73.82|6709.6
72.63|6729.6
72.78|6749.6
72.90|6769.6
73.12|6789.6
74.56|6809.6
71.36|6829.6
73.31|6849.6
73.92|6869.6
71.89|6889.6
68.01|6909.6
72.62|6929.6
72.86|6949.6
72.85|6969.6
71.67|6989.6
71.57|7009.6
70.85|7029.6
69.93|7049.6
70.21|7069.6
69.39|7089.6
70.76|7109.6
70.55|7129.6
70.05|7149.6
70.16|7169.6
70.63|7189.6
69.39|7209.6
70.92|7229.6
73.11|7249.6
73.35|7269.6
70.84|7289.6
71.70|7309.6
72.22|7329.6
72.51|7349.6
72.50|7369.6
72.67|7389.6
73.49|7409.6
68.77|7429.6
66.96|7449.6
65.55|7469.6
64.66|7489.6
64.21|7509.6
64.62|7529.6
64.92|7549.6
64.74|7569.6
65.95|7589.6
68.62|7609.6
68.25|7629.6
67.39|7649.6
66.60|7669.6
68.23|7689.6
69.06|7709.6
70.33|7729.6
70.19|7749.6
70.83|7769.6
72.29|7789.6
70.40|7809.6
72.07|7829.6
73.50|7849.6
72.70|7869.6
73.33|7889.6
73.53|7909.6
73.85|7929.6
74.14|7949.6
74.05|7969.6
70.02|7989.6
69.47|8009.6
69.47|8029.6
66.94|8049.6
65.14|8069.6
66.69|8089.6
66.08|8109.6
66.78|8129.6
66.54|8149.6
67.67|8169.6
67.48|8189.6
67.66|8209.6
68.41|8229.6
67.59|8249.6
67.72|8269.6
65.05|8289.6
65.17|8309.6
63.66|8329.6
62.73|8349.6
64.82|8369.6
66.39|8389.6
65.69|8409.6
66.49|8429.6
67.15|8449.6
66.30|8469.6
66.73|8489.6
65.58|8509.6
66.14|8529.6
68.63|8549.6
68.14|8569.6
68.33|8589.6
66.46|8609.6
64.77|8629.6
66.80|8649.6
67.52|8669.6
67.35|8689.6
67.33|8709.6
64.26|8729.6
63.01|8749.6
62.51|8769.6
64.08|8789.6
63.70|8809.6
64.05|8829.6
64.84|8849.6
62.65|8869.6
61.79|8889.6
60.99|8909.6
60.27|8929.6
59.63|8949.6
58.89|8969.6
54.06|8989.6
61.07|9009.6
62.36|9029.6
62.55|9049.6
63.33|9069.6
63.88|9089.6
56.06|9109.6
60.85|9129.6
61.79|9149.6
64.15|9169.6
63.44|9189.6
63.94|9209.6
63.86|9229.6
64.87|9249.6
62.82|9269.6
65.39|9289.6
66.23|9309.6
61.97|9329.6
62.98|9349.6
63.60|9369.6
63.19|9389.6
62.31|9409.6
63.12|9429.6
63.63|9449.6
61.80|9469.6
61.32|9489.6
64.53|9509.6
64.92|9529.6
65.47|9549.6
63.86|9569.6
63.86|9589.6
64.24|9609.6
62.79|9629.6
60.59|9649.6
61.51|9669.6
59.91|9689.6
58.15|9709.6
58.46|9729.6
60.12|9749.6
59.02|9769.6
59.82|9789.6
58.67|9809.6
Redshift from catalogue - 0.05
